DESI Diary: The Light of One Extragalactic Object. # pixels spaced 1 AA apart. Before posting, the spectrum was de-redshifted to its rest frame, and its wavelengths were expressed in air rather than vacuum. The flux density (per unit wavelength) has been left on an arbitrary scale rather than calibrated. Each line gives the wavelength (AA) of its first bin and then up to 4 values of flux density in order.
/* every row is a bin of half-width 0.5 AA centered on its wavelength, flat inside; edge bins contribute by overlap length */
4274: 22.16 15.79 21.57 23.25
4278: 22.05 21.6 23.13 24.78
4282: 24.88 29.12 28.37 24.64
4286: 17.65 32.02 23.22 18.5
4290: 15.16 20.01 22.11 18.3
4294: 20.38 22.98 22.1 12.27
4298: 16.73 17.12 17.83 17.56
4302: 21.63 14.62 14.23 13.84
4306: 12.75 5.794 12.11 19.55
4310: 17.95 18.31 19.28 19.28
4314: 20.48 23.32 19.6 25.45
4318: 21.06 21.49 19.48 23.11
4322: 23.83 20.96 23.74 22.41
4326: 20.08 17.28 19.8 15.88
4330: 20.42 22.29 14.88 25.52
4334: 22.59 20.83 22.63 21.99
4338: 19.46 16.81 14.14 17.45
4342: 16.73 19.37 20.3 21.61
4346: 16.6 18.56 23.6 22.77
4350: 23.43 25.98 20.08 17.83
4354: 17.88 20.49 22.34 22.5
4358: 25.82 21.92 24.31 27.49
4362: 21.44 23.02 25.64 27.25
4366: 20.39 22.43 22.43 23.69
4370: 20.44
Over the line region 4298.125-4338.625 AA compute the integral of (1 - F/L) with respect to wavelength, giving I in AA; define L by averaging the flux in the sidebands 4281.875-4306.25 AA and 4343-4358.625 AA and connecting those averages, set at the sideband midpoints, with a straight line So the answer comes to 2.5 AA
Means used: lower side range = 19.9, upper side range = 21.3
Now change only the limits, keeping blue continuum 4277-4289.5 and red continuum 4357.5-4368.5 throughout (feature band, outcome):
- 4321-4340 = 2.72 AA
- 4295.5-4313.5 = 5.82 AA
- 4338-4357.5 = 3.25 AA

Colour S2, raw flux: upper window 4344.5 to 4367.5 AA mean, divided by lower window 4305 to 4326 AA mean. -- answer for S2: 1.2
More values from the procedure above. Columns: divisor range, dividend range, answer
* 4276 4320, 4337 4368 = 1.07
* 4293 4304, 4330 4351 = 1.12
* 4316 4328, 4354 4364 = 1.07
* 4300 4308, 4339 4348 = 1.27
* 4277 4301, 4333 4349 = 0.92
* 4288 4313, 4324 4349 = 1.14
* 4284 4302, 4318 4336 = 1.04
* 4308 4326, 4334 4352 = 0.97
